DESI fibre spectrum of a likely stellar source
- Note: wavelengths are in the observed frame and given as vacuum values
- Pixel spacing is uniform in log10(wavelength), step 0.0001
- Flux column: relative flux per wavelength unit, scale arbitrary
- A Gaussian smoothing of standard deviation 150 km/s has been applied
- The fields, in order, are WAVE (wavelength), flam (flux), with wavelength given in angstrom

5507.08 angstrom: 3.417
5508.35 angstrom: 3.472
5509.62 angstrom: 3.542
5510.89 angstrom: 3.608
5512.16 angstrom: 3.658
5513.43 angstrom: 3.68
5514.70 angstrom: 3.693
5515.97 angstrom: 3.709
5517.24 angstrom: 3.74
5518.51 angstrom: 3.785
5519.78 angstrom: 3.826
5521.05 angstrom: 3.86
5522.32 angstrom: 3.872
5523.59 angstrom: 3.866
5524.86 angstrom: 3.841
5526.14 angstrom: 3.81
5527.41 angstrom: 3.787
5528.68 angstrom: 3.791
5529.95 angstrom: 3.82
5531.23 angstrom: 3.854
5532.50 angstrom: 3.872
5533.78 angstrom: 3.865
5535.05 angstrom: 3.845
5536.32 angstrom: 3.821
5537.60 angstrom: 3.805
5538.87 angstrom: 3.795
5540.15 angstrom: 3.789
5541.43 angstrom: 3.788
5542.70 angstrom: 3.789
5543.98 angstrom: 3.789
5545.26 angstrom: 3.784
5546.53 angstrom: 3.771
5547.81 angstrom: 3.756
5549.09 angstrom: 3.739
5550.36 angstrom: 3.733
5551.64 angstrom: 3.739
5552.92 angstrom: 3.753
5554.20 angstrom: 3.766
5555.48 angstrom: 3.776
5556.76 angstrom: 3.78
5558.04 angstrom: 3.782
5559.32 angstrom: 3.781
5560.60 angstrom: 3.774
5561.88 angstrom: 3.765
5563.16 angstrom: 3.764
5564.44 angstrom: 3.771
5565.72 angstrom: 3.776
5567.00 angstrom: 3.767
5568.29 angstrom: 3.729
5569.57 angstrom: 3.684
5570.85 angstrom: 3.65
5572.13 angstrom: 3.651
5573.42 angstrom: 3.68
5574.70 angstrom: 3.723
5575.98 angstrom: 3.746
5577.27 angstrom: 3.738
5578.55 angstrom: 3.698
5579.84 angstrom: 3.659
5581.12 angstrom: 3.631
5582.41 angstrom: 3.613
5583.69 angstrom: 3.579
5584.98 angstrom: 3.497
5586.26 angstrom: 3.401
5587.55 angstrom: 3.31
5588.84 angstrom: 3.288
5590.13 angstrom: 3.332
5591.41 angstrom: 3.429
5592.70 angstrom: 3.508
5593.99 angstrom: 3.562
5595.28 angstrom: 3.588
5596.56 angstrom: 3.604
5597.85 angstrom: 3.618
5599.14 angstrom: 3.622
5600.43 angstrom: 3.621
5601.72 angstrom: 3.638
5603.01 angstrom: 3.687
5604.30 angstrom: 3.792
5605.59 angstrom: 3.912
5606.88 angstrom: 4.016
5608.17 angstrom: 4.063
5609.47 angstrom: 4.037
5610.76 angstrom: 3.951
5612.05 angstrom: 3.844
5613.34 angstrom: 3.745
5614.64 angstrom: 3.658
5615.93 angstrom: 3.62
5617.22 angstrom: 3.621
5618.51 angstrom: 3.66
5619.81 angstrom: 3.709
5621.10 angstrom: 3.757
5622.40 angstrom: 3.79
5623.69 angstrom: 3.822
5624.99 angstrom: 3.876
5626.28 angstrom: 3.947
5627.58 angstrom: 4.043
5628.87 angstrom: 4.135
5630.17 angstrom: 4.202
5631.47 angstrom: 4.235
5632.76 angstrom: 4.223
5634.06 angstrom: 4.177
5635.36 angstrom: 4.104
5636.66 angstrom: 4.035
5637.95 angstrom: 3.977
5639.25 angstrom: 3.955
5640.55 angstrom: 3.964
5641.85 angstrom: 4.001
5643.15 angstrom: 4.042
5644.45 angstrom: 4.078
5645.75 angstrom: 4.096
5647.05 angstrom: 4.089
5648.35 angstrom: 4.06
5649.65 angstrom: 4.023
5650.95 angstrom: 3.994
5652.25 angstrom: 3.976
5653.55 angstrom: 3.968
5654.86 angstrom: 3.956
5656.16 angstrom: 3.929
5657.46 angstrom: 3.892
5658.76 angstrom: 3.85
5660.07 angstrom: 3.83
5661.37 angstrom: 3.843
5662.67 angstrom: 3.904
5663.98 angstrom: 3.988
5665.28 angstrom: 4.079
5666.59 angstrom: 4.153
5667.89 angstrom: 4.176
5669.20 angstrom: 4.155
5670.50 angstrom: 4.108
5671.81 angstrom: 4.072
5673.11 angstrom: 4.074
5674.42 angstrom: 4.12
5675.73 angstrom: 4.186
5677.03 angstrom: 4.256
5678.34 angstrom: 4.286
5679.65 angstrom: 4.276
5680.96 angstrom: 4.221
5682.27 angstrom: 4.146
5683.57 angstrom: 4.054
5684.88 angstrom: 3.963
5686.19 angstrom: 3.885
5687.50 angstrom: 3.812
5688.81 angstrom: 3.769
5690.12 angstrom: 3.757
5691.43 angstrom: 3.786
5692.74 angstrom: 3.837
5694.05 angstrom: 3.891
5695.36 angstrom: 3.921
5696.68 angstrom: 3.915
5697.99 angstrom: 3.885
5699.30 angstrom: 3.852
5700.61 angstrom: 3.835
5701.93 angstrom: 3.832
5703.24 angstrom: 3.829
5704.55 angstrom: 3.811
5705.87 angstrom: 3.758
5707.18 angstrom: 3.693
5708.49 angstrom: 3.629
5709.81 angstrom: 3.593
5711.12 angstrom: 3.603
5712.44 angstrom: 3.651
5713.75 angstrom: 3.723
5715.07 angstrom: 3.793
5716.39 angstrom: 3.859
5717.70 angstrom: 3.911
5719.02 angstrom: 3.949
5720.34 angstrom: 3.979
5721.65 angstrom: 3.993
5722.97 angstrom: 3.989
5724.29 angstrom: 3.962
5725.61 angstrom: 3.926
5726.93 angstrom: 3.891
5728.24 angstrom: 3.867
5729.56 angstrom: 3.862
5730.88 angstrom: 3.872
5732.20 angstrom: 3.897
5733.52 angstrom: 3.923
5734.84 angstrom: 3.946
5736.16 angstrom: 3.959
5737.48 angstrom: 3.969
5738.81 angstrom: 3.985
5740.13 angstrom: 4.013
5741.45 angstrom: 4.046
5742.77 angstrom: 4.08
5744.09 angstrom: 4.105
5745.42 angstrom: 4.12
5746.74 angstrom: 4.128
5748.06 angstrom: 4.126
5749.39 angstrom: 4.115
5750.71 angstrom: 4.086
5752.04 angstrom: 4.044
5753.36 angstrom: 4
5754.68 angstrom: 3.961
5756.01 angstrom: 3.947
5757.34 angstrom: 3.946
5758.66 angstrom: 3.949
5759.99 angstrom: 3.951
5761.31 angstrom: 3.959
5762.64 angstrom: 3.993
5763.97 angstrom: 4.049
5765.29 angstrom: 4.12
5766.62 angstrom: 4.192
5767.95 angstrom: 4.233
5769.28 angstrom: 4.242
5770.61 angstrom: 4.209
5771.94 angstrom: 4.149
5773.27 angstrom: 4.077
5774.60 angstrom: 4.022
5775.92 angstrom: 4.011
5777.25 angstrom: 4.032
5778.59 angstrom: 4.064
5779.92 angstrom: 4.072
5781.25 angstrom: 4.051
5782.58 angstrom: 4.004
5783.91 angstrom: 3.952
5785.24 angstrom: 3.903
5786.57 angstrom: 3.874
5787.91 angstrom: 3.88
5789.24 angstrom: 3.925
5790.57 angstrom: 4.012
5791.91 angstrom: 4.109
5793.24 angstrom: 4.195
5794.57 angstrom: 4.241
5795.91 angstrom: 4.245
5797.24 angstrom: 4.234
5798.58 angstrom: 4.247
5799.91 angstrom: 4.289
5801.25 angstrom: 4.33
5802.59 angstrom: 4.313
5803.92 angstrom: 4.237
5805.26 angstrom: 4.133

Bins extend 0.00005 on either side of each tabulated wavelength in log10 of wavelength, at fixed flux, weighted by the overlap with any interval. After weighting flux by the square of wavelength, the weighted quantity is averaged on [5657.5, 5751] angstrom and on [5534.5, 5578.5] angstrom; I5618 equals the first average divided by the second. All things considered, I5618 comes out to 1.11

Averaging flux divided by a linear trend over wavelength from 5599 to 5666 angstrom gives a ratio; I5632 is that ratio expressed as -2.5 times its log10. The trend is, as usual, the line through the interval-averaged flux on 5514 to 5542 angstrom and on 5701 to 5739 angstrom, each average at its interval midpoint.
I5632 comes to -0.027 mag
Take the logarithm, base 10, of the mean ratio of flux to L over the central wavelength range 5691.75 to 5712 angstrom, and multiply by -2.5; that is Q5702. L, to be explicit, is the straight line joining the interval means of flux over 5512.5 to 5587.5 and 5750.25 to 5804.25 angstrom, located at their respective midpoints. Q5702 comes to 0.05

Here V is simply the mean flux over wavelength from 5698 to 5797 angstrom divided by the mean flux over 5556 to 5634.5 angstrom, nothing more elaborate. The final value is 1.1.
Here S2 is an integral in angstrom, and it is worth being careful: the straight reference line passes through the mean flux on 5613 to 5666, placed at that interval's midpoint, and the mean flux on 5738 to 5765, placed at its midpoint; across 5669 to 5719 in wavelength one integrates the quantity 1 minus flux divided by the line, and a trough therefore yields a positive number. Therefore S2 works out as 1.0 angstrom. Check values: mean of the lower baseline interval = 3.95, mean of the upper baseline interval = 4.03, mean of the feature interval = 3.91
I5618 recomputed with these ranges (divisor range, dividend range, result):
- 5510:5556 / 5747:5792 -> 1.16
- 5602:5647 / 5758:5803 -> 1.10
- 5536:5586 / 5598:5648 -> 1.07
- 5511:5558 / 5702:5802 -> 1.14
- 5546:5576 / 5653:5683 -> 1.13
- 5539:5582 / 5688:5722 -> 1.07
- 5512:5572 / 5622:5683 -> 1.12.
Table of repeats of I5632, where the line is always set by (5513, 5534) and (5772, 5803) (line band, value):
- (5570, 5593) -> 0.09 mag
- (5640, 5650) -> -0.03 mag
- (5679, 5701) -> 0.01 mag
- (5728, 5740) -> 0.03 mag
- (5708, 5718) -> 0.08 mag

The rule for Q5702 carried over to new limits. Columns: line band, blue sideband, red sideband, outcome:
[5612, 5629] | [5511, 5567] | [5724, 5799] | 0.02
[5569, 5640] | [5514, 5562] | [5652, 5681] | 0.05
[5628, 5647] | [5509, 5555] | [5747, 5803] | -0.05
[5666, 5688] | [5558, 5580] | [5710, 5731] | -0.08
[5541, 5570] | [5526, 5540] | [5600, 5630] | 0.02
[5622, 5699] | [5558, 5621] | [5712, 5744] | -0.06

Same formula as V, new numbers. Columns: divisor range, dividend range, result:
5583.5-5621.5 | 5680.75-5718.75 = 1.05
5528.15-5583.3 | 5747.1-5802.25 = 1.08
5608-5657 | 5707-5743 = 0.98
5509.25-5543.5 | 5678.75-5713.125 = 1.02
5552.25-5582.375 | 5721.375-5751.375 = 1.07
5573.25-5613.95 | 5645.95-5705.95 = 1.09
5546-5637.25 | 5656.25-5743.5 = 1.05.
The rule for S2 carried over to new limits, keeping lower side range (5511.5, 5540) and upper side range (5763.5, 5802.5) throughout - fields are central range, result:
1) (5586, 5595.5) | 1.1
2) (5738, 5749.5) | -0.1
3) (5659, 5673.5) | -0.2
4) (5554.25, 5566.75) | 0.2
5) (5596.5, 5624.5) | 1.0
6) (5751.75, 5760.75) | 0.2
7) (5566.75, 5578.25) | 0.4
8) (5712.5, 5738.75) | 0.9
